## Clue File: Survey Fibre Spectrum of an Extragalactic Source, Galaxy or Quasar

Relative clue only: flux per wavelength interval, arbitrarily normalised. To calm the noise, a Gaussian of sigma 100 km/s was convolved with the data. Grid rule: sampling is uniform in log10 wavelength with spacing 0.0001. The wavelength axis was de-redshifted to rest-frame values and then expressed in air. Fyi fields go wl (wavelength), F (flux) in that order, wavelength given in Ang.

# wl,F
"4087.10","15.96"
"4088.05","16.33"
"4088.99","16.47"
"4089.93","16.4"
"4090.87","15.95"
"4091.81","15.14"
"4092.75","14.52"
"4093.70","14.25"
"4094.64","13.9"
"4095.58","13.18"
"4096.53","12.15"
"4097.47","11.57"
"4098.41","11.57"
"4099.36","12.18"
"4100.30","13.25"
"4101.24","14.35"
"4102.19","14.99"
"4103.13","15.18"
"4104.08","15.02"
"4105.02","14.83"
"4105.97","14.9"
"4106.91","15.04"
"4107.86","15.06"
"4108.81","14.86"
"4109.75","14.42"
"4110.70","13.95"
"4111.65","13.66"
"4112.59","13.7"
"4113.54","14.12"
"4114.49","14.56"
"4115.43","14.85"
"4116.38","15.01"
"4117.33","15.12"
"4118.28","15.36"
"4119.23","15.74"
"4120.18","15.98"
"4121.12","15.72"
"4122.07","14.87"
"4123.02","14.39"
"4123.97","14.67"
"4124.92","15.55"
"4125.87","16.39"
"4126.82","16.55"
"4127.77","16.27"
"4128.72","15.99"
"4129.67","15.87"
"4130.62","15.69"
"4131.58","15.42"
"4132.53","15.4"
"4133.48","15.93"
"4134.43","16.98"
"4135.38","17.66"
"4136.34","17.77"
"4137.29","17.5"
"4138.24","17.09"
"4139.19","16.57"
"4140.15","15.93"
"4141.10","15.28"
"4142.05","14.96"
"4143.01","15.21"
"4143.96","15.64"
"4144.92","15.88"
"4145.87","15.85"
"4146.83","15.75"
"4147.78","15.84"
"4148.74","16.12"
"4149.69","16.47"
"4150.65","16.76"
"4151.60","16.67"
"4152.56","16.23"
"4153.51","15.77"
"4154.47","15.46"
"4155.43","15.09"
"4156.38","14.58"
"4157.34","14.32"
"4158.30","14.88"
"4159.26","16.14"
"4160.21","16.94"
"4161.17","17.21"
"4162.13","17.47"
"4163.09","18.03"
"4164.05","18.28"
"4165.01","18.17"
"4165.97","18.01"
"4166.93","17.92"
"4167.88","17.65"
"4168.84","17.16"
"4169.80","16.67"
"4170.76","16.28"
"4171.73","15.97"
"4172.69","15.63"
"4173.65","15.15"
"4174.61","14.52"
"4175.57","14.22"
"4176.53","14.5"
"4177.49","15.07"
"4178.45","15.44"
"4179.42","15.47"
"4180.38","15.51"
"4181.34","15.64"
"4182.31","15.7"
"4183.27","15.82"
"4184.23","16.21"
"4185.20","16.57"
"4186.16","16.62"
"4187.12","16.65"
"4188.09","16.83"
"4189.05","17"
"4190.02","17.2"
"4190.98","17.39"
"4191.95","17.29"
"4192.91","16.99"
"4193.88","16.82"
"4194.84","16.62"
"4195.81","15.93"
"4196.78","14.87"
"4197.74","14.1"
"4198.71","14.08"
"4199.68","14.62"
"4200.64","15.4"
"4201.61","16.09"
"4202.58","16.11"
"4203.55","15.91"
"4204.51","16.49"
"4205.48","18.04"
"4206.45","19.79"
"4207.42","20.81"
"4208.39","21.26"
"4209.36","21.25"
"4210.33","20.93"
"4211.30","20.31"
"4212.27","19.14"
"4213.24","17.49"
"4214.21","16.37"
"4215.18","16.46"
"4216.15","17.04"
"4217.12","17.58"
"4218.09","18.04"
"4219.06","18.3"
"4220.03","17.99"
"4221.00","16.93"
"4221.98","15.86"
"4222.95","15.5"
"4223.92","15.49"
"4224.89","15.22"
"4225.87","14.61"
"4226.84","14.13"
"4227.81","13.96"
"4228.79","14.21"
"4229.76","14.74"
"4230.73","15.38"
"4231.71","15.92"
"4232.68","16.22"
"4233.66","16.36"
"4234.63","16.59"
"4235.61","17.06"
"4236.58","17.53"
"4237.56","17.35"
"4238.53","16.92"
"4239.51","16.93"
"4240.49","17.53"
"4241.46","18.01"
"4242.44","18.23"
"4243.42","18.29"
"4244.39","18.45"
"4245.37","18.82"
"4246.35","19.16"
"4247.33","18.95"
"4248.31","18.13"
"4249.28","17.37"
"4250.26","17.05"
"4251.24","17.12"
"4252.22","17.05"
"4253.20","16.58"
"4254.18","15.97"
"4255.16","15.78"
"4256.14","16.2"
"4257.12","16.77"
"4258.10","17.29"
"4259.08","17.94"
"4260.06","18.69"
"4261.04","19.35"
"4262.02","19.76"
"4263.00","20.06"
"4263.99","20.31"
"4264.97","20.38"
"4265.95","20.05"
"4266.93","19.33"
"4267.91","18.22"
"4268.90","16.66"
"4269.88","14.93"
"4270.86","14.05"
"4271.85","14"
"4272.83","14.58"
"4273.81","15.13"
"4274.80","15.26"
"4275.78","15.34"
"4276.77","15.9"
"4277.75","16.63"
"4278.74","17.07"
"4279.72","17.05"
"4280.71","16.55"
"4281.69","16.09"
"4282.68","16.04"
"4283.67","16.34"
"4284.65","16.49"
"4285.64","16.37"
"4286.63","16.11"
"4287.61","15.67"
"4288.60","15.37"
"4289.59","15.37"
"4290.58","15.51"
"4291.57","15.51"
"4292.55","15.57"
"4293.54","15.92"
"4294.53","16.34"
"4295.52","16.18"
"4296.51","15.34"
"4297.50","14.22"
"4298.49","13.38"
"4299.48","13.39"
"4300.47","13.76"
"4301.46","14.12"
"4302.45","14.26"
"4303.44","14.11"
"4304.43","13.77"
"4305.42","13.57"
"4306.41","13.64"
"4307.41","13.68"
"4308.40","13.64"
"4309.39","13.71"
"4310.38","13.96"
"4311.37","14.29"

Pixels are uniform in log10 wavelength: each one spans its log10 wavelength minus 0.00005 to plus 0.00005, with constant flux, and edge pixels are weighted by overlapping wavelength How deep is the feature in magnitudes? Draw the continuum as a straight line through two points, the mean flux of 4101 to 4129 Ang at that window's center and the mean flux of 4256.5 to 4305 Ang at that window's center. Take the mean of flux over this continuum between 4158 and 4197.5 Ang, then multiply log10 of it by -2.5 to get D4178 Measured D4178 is -0.06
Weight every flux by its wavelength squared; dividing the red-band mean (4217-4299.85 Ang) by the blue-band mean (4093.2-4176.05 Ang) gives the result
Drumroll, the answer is 1.14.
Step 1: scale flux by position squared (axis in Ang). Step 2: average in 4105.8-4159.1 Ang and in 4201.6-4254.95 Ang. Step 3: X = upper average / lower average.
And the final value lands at 1.16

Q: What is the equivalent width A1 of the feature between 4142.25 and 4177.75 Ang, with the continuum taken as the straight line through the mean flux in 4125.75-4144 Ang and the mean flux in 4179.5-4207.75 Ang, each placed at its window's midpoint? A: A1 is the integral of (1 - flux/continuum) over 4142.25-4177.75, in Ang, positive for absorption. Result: 0.3 Ang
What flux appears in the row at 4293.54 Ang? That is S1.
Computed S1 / 15.92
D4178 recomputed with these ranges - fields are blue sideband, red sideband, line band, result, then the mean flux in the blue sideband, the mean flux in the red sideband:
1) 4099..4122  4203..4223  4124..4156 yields -0.027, 14.7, 18.2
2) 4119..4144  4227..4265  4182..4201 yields 0.035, 16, 17.3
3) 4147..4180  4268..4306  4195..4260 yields -0.084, 16.2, 15.3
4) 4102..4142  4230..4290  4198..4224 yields -0.067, 15.5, 17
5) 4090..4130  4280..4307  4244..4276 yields -0.159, 14.7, 15.2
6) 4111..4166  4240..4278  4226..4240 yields 0.077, 15.9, 17.4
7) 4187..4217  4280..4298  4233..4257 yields -0.051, 17.3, 15.8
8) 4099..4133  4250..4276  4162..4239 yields -0.025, 15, 17.2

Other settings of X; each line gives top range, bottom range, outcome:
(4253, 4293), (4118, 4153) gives 1.12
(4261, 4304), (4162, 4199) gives 1.04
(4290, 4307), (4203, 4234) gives 0.89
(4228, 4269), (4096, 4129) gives 1.28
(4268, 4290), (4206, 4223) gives 0.88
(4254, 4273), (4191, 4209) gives 1.08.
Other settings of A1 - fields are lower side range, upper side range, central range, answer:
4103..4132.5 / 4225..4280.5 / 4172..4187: 0.4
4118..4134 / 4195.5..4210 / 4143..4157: 0.2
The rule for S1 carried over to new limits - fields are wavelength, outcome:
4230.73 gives 15.38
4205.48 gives 18.04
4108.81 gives 14.86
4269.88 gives 14.93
